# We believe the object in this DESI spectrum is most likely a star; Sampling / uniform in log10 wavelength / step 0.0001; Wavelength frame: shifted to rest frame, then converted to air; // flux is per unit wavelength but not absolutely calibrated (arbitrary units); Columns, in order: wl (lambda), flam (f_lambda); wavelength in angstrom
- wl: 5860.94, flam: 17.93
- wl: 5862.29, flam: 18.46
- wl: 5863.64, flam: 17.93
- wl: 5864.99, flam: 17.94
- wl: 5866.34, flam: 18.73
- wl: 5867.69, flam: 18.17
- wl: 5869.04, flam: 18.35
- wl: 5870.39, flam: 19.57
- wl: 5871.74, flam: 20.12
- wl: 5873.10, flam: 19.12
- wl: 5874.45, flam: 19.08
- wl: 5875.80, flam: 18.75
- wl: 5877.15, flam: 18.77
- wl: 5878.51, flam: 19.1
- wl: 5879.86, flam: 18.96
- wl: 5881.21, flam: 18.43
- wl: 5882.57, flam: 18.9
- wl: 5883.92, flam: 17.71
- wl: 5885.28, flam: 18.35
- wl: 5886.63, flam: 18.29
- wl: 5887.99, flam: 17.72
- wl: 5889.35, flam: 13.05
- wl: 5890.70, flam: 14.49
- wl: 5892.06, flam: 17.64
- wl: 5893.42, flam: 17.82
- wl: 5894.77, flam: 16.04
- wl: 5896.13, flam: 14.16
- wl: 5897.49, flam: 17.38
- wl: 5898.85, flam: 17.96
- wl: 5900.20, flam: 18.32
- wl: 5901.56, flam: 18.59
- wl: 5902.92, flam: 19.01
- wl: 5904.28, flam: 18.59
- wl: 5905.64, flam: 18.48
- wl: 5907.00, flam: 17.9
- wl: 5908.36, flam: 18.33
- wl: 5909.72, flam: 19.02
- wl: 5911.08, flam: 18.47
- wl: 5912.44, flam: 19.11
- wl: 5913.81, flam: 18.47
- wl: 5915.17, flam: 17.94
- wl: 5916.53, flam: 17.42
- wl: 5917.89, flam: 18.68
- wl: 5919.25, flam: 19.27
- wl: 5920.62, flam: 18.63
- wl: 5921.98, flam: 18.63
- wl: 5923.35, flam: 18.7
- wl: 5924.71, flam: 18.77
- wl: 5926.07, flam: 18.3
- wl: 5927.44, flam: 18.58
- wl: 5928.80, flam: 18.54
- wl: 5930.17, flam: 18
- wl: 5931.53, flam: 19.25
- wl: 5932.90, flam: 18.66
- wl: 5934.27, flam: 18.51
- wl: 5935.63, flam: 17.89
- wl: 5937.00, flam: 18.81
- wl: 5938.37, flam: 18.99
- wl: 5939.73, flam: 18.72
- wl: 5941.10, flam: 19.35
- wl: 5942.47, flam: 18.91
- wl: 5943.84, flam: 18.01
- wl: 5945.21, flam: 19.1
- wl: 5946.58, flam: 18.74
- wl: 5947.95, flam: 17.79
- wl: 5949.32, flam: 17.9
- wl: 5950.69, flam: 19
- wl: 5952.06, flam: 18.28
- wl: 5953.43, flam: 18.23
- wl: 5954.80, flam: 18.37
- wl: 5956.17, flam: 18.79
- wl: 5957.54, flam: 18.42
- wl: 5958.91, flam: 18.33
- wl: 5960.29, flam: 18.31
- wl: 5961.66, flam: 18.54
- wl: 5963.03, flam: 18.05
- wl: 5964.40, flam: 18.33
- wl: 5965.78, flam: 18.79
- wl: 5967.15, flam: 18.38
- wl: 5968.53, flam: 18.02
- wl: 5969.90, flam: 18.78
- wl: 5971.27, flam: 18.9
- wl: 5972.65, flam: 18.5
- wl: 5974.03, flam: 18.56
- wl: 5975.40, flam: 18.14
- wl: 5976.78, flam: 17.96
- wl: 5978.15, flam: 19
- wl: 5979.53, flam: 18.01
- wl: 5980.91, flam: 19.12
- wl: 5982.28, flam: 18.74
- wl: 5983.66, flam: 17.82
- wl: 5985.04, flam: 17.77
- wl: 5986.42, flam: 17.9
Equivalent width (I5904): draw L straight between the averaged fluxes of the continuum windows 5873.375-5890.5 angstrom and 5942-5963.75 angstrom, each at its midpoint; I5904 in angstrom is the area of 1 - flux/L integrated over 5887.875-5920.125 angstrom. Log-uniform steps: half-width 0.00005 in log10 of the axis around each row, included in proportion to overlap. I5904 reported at 0.86 angstrom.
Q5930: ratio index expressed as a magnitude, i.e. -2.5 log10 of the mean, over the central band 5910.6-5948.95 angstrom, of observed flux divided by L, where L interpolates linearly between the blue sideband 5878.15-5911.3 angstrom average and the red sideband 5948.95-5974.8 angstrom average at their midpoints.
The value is -0.03 mag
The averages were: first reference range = 17.7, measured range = 18.6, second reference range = 18.5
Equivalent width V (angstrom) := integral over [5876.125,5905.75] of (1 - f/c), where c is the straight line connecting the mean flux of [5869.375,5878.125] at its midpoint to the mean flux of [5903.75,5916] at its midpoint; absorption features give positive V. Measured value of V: 1.9 angstrom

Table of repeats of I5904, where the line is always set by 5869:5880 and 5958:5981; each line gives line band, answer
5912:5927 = 0.2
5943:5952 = 0.1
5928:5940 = 0.1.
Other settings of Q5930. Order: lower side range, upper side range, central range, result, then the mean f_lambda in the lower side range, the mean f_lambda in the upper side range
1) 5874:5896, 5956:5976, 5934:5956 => -0.02 mag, 17.6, 18.5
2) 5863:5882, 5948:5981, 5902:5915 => 0.00 mag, 18.8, 18.4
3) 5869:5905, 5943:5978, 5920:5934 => -0.02 mag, 17.9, 18.4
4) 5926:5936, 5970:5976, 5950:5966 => 0.01 mag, 18.5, 18.6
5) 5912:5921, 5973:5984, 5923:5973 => 0.00 mag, 18.5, 18.4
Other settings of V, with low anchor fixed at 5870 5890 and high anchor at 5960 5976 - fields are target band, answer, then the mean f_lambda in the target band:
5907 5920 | -0.1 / 18.5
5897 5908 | 0.1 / 18.3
